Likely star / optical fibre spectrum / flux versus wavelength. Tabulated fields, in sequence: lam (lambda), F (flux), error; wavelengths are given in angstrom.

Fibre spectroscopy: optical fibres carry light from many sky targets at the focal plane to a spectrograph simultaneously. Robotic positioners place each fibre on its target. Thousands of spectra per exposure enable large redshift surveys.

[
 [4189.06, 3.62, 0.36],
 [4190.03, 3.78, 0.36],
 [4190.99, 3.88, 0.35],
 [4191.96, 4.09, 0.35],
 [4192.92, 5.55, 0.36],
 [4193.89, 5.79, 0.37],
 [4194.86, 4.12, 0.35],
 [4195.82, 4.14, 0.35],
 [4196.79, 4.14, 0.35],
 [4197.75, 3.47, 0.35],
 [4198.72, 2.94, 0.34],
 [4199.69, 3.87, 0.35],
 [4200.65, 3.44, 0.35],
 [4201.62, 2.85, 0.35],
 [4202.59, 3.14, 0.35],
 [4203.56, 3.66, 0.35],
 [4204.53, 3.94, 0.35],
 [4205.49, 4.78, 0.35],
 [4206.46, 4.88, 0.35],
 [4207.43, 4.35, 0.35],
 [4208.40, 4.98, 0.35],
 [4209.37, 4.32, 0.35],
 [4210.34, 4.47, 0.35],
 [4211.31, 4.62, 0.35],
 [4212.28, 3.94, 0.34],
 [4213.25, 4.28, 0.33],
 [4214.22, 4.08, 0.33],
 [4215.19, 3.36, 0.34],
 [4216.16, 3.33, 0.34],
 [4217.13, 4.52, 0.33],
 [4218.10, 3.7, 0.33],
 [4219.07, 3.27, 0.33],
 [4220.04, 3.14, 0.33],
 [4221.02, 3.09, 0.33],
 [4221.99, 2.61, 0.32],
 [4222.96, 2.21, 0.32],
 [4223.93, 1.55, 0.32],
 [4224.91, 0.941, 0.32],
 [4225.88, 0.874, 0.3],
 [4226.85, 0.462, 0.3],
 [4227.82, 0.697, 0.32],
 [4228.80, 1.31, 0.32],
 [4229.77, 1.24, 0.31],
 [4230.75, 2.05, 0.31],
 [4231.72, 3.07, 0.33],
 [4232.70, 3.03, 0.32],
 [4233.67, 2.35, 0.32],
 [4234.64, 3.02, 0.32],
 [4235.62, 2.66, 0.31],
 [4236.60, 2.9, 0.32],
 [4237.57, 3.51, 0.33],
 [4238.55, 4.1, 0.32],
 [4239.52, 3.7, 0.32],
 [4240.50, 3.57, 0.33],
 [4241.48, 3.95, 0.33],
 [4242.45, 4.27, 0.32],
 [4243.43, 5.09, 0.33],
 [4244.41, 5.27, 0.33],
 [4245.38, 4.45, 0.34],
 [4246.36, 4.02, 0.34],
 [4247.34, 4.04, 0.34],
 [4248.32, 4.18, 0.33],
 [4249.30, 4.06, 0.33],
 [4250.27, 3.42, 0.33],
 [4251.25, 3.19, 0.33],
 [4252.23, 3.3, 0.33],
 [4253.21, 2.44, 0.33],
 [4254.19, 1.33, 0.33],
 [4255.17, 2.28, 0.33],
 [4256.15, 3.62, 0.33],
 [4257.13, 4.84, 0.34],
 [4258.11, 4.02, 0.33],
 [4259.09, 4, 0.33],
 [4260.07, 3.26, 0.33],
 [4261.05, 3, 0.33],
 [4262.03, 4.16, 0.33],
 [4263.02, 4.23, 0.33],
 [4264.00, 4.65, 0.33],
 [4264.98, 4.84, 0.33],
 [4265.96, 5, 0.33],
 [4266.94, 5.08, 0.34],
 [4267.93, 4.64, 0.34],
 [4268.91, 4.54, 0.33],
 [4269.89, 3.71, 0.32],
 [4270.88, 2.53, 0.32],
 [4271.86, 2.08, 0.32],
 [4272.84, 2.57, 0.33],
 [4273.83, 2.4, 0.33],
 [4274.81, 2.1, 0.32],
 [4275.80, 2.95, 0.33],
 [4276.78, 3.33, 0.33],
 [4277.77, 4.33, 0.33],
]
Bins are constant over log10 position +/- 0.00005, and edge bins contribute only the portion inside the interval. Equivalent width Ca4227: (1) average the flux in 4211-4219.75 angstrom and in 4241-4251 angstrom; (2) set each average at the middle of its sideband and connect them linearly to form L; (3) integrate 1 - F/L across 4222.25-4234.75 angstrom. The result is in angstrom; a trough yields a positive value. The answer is 7.2 angstrom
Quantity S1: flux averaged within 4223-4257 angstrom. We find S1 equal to 2.95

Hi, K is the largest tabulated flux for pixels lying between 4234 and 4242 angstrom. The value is 4.1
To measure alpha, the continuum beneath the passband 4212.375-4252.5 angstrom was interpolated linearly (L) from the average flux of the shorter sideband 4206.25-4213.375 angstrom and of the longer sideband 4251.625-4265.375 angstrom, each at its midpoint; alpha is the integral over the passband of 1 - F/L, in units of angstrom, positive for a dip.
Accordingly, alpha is 8.8 angstrom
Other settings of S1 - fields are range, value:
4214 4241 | 2.64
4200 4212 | 4.11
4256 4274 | 3.88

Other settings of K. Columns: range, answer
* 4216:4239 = 4.52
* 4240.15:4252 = 5.27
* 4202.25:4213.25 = 4.98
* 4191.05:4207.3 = 5.79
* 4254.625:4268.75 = 5.08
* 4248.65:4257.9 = 4.84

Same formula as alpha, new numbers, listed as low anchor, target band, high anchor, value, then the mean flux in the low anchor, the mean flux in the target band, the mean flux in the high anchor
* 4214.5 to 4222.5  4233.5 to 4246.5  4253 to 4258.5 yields -2.4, 3.39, 3.81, 3.1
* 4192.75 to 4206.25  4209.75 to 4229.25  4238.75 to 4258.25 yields 5.3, 3.97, 2.83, 3.75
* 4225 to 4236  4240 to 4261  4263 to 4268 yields -2.0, 1.85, 3.73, 4.8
